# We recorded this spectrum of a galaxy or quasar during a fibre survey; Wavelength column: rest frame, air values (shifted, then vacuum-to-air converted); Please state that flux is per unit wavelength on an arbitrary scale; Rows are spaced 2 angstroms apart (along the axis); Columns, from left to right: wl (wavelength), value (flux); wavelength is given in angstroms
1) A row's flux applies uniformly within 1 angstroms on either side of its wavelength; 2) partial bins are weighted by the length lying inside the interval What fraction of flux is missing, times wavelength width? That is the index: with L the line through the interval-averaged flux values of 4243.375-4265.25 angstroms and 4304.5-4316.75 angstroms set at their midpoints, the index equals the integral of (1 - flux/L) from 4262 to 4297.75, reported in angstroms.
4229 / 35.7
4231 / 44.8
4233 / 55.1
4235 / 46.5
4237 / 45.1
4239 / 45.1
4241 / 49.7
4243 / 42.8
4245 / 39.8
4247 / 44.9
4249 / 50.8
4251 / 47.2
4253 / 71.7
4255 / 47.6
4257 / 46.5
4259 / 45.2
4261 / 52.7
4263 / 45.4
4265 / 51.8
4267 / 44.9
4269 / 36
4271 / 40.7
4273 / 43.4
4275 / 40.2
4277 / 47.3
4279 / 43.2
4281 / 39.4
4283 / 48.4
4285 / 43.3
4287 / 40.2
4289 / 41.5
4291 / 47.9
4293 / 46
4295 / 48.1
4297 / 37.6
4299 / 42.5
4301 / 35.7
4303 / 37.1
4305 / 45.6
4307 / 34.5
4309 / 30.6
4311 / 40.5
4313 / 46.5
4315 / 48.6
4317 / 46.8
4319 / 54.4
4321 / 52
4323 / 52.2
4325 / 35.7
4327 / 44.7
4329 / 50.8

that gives 1.4 angstroms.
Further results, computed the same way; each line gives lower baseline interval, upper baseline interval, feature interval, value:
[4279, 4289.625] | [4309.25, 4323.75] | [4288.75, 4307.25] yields 1.2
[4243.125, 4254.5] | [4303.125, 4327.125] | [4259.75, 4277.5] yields 1.4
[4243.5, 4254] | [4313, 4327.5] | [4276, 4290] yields 1.7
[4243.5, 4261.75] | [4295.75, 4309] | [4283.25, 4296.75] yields -1.1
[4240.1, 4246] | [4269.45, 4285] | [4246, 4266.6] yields -3.1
